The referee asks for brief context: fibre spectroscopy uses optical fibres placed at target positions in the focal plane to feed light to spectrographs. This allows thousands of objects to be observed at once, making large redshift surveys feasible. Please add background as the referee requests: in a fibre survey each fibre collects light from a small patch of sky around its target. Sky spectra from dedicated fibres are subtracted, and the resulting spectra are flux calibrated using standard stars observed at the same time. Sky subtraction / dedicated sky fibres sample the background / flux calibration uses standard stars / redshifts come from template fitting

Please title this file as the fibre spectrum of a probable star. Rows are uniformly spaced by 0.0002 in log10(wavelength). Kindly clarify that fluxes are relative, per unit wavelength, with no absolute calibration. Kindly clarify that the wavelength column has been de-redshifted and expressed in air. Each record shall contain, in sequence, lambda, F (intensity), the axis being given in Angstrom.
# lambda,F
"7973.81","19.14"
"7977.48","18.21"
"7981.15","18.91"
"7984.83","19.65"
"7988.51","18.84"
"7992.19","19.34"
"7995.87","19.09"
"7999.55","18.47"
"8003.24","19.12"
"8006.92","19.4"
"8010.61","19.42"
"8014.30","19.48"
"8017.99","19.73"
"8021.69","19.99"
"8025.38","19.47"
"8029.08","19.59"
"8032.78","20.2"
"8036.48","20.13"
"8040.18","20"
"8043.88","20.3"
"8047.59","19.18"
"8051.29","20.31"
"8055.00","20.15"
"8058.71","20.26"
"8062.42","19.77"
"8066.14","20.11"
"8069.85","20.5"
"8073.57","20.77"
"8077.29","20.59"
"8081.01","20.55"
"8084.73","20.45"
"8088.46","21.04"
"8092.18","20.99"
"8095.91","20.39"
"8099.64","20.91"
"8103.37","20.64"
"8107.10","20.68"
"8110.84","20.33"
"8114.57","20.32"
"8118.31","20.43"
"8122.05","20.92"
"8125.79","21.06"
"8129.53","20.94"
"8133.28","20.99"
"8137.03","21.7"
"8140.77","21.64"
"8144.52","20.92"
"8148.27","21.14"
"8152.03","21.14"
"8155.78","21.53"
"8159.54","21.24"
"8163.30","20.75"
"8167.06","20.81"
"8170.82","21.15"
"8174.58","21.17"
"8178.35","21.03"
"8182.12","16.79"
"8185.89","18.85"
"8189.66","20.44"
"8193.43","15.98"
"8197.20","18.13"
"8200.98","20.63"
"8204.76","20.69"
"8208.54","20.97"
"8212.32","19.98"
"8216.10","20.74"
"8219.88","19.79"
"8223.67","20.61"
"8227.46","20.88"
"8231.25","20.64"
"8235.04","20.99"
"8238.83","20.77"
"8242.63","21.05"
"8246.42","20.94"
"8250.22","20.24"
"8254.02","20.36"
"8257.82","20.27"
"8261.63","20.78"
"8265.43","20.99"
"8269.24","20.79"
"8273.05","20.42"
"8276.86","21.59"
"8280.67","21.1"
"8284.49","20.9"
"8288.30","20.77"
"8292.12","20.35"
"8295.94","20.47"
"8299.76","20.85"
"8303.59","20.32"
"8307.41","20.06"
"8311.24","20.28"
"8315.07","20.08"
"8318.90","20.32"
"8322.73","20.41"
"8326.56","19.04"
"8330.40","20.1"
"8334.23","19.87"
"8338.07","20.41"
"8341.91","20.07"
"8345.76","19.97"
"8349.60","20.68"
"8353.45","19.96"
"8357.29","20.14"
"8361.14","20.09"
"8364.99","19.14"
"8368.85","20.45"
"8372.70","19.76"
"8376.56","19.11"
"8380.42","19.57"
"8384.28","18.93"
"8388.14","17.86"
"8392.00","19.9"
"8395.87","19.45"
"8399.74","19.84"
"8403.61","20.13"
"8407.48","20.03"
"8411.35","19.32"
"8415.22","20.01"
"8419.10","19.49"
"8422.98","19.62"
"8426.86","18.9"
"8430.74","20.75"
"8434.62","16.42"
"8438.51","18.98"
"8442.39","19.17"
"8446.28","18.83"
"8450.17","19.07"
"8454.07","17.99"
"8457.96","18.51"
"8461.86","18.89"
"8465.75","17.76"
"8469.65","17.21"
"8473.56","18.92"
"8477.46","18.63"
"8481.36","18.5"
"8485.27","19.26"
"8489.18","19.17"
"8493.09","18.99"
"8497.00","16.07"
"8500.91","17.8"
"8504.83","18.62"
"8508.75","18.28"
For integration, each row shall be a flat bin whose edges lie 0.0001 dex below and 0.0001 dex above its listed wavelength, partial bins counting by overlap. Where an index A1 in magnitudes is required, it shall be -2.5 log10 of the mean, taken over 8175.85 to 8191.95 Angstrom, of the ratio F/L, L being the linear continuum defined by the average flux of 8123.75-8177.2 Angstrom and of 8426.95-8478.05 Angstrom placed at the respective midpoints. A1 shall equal 0.09 mag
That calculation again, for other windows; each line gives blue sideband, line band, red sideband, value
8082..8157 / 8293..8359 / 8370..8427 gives -0.018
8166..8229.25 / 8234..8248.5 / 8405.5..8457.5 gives -0.063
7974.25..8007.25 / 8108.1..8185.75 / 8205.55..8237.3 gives -0.036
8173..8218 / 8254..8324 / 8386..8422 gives -0.054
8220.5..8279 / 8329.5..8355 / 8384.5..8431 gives -0.006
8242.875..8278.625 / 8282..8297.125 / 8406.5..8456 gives -0.010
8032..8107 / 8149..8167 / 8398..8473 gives -0.057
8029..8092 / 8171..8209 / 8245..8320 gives 0.053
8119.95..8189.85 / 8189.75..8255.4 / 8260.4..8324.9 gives 0.025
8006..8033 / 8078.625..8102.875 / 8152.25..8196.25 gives -0.049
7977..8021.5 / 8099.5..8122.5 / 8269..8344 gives -0.050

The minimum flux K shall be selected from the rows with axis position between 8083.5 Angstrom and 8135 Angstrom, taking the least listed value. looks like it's 20.32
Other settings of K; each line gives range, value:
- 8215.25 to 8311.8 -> 19.79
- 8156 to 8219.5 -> 15.98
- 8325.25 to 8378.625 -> 19.04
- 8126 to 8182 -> 20.75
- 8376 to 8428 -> 17.86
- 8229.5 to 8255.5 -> 20.24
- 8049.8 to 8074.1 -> 19.77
